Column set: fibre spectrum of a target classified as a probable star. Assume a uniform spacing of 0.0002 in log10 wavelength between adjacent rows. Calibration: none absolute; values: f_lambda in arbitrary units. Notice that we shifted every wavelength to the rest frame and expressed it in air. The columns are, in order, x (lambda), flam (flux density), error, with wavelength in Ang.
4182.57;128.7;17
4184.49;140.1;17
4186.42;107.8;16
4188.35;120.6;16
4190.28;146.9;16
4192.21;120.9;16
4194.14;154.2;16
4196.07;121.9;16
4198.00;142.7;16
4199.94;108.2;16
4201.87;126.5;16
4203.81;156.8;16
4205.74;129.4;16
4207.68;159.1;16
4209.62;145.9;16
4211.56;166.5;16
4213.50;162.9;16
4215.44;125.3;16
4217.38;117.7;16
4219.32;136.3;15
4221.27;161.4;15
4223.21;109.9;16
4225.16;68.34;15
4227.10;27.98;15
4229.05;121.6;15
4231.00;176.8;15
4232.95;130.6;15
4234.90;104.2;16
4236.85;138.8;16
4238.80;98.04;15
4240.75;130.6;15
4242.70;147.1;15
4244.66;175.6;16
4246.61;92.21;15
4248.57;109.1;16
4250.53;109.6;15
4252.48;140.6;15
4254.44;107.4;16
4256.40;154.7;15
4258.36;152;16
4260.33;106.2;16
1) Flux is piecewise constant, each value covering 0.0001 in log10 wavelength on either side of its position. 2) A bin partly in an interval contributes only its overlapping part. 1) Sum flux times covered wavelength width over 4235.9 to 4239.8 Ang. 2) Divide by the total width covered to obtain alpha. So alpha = 118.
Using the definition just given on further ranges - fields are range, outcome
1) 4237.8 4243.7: 125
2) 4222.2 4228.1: 69.6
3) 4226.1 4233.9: 114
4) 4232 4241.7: 120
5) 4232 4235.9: 117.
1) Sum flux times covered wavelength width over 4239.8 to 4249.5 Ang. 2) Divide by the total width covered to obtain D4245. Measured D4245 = 131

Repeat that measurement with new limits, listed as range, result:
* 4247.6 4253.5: 120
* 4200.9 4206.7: 138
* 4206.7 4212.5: 157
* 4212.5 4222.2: 141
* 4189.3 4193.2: 134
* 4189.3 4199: 137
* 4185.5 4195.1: 130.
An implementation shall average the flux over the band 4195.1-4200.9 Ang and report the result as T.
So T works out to 124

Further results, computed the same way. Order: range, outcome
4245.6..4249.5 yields 101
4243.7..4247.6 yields 134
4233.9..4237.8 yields 121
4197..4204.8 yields 134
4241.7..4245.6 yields 161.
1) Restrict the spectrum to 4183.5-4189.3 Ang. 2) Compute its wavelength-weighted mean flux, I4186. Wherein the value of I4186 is 123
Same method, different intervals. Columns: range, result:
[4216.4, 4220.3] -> 127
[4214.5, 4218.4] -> 122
